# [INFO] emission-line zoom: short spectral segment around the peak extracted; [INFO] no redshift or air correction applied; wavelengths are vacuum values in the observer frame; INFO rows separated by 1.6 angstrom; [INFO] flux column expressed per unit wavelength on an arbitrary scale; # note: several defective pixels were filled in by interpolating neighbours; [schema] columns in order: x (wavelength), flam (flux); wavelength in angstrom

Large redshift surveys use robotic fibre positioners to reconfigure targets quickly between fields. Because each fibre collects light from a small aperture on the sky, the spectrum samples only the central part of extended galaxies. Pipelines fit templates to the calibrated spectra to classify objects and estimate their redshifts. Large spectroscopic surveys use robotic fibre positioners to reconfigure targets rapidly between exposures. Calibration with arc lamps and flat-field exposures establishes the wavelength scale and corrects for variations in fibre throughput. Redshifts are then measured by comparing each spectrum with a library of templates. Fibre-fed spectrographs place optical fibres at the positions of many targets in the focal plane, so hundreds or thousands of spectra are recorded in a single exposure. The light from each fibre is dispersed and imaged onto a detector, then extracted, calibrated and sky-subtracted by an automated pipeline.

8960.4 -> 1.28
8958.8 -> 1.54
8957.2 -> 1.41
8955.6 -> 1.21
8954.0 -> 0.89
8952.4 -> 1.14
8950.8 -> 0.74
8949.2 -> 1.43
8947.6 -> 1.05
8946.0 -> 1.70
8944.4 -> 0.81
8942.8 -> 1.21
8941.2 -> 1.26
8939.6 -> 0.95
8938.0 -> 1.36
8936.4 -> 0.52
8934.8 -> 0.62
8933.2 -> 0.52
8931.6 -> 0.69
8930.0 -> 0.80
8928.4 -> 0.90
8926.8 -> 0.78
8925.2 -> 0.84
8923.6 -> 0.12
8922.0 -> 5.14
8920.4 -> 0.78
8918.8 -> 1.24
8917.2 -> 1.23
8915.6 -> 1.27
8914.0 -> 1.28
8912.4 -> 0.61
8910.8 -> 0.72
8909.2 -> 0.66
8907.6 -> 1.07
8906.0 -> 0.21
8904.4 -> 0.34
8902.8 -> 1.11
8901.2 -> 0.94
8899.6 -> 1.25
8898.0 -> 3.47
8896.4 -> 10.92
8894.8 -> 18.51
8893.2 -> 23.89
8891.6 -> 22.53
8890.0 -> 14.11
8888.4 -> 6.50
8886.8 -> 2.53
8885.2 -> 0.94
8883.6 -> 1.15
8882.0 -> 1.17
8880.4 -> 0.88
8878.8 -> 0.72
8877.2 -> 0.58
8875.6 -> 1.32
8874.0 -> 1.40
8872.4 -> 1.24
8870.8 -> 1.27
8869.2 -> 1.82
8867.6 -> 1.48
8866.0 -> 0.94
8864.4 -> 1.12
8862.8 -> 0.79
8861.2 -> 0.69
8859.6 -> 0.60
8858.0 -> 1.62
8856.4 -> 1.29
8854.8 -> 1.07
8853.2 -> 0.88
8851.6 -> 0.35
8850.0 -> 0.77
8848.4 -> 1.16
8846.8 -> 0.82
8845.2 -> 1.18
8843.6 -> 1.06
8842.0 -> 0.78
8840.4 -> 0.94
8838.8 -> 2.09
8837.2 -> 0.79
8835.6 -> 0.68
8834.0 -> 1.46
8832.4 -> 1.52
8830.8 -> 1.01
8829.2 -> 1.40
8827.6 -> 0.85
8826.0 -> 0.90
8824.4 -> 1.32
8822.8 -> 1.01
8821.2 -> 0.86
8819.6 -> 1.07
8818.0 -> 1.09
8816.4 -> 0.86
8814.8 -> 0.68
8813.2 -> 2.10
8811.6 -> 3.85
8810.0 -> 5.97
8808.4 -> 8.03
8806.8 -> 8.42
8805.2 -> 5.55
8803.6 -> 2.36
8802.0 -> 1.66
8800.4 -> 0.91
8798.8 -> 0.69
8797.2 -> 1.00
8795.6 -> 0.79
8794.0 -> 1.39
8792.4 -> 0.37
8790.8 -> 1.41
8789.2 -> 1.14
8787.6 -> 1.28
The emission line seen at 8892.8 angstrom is [O III]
